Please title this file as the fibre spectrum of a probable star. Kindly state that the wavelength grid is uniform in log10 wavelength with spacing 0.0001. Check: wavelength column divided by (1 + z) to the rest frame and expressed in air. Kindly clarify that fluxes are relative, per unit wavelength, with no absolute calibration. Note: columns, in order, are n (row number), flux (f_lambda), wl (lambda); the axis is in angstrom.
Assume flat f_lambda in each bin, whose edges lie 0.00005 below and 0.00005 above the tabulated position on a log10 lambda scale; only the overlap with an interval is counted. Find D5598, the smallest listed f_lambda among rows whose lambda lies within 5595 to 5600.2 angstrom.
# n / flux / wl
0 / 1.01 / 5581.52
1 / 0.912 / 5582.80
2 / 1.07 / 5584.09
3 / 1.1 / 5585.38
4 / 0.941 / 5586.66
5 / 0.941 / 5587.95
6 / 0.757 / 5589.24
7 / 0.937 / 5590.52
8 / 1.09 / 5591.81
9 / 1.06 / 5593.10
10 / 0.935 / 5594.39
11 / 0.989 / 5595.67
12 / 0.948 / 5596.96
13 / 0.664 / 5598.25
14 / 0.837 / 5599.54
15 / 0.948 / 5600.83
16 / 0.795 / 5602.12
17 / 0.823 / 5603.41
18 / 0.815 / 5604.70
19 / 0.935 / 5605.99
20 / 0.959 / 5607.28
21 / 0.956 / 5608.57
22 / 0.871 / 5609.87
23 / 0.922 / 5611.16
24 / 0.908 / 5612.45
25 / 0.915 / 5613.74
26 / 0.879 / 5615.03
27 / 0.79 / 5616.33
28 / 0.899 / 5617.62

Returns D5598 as 0.664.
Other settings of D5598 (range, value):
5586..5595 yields 0.757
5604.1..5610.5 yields 0.815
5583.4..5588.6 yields 0.941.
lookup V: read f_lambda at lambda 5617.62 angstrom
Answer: 0.899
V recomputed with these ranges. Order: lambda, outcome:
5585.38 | 1.1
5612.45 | 0.908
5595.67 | 0.989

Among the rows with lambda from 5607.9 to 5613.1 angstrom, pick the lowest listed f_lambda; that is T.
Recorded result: 0.871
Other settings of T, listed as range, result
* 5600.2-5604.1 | 0.795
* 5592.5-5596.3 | 0.935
